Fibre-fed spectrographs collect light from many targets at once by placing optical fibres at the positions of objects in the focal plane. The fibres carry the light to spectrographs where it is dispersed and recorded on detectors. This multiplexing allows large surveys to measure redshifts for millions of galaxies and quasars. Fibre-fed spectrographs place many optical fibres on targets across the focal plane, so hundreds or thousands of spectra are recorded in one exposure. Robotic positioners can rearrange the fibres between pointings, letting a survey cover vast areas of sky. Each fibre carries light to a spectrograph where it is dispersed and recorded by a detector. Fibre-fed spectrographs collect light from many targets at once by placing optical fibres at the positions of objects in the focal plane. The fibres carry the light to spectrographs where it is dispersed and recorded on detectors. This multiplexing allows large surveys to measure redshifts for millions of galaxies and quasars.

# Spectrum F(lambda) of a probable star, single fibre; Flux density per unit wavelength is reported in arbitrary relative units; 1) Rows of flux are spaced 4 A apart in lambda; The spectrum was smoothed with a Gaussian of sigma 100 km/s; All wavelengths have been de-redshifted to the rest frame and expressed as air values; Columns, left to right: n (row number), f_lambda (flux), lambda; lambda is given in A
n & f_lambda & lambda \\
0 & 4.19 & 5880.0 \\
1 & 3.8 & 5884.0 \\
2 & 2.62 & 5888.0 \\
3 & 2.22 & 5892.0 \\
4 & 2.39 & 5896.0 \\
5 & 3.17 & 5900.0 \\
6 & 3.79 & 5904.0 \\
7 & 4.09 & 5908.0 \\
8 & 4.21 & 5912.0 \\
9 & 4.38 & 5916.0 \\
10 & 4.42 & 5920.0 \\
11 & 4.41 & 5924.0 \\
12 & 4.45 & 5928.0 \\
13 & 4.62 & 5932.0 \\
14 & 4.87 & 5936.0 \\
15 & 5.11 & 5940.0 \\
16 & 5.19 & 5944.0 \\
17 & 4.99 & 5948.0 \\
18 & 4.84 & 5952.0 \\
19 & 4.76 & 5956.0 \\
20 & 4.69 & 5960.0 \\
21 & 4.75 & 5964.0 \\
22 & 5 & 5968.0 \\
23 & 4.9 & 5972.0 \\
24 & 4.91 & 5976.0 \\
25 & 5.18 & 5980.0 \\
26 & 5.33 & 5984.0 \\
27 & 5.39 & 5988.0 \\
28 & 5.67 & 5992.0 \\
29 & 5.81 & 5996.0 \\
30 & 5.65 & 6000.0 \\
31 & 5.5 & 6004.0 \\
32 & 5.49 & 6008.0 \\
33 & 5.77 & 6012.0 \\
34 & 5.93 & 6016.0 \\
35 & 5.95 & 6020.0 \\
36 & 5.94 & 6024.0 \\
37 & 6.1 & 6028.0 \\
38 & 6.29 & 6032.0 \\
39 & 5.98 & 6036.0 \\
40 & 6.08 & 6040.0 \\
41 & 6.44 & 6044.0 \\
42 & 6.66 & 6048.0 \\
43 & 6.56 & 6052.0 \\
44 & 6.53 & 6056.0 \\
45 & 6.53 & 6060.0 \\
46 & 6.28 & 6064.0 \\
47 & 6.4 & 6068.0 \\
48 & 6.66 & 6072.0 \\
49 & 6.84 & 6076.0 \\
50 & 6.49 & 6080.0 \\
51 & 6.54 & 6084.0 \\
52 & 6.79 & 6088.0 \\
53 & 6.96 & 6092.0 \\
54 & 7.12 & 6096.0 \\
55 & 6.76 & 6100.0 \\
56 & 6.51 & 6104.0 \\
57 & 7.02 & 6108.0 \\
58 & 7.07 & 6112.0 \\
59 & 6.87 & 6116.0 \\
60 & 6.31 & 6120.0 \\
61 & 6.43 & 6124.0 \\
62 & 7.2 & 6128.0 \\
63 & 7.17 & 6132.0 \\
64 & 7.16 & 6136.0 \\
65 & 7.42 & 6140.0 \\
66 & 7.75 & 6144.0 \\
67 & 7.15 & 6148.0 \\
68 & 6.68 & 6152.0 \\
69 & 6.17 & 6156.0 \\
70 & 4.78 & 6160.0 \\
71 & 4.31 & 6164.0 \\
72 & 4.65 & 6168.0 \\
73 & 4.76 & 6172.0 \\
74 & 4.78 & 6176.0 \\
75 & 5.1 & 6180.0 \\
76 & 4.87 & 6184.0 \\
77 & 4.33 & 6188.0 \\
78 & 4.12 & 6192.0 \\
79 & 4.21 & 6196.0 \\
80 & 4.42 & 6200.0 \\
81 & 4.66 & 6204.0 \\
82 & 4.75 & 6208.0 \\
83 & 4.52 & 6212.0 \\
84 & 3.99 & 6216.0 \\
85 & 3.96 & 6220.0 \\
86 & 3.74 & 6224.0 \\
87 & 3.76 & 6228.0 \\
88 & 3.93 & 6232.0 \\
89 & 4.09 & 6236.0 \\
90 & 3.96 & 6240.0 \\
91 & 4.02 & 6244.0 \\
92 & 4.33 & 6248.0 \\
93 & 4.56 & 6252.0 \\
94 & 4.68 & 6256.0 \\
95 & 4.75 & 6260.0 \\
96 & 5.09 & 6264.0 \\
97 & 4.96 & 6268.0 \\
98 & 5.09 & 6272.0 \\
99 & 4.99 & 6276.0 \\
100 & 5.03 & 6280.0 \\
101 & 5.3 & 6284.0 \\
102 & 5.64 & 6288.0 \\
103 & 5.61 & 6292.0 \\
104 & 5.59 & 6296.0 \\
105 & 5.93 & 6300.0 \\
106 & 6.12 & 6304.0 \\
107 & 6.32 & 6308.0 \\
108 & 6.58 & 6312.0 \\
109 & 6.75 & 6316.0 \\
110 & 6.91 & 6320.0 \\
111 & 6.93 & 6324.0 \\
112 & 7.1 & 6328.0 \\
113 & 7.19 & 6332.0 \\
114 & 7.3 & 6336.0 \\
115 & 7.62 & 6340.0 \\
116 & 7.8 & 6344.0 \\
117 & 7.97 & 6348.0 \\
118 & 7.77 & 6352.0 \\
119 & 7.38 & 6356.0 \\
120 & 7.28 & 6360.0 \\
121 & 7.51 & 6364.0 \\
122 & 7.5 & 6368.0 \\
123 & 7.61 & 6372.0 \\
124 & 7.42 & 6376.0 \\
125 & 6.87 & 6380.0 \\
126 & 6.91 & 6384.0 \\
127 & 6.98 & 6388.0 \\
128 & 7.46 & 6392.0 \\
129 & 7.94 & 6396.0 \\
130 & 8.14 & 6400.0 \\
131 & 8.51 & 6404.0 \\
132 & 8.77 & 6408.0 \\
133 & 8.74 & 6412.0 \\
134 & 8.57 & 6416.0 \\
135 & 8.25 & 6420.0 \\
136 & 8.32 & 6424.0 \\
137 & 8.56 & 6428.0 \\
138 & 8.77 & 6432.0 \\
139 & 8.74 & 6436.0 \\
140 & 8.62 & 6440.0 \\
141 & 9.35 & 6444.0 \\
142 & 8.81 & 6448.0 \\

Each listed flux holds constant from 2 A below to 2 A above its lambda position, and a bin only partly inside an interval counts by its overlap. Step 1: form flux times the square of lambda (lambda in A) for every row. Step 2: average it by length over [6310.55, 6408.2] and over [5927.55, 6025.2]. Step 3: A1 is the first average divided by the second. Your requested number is 1.61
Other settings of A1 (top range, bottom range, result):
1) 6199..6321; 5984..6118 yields 0.84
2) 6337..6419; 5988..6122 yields 1.35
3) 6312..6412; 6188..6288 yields 1.74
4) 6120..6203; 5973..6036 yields 1.05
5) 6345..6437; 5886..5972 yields 2.16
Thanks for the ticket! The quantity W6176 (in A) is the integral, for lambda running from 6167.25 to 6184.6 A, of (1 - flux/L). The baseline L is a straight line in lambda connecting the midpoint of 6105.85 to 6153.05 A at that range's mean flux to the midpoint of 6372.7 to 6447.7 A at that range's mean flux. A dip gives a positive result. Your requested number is 5.7 A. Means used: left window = 7.02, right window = 8.17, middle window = 4.84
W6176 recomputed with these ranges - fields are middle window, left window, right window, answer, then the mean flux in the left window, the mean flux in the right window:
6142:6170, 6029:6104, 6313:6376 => 3.6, 6.54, 7.36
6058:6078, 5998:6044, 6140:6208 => -3.0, 5.9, 5.23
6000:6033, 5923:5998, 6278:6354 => -3.7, 5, 6.6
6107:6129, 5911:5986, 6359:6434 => -3.0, 4.8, 7.91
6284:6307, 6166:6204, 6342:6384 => 2.3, 4.59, 7.48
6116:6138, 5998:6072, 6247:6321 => -3.6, 6.13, 5.48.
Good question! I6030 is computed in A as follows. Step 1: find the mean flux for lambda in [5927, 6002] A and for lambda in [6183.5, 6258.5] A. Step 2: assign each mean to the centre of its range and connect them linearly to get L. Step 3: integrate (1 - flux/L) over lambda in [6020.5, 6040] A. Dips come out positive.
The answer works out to -4.9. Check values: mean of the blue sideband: 5.07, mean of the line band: 6.07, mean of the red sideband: 4.25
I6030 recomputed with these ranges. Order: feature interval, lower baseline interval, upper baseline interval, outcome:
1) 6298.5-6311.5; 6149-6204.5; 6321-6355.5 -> 1.4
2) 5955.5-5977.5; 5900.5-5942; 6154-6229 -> -2.1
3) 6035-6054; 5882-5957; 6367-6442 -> -4.6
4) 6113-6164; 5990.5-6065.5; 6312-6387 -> -1.4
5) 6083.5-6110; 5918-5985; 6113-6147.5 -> -0.8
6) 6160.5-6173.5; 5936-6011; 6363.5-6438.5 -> 3.7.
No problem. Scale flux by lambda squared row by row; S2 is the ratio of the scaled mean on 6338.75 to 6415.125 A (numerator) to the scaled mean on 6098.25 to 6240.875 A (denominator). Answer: 1.5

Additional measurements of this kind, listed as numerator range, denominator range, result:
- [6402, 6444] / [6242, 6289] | 1.87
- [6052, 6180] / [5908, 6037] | 1.30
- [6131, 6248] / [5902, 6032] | 1.05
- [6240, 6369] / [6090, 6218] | 1.11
